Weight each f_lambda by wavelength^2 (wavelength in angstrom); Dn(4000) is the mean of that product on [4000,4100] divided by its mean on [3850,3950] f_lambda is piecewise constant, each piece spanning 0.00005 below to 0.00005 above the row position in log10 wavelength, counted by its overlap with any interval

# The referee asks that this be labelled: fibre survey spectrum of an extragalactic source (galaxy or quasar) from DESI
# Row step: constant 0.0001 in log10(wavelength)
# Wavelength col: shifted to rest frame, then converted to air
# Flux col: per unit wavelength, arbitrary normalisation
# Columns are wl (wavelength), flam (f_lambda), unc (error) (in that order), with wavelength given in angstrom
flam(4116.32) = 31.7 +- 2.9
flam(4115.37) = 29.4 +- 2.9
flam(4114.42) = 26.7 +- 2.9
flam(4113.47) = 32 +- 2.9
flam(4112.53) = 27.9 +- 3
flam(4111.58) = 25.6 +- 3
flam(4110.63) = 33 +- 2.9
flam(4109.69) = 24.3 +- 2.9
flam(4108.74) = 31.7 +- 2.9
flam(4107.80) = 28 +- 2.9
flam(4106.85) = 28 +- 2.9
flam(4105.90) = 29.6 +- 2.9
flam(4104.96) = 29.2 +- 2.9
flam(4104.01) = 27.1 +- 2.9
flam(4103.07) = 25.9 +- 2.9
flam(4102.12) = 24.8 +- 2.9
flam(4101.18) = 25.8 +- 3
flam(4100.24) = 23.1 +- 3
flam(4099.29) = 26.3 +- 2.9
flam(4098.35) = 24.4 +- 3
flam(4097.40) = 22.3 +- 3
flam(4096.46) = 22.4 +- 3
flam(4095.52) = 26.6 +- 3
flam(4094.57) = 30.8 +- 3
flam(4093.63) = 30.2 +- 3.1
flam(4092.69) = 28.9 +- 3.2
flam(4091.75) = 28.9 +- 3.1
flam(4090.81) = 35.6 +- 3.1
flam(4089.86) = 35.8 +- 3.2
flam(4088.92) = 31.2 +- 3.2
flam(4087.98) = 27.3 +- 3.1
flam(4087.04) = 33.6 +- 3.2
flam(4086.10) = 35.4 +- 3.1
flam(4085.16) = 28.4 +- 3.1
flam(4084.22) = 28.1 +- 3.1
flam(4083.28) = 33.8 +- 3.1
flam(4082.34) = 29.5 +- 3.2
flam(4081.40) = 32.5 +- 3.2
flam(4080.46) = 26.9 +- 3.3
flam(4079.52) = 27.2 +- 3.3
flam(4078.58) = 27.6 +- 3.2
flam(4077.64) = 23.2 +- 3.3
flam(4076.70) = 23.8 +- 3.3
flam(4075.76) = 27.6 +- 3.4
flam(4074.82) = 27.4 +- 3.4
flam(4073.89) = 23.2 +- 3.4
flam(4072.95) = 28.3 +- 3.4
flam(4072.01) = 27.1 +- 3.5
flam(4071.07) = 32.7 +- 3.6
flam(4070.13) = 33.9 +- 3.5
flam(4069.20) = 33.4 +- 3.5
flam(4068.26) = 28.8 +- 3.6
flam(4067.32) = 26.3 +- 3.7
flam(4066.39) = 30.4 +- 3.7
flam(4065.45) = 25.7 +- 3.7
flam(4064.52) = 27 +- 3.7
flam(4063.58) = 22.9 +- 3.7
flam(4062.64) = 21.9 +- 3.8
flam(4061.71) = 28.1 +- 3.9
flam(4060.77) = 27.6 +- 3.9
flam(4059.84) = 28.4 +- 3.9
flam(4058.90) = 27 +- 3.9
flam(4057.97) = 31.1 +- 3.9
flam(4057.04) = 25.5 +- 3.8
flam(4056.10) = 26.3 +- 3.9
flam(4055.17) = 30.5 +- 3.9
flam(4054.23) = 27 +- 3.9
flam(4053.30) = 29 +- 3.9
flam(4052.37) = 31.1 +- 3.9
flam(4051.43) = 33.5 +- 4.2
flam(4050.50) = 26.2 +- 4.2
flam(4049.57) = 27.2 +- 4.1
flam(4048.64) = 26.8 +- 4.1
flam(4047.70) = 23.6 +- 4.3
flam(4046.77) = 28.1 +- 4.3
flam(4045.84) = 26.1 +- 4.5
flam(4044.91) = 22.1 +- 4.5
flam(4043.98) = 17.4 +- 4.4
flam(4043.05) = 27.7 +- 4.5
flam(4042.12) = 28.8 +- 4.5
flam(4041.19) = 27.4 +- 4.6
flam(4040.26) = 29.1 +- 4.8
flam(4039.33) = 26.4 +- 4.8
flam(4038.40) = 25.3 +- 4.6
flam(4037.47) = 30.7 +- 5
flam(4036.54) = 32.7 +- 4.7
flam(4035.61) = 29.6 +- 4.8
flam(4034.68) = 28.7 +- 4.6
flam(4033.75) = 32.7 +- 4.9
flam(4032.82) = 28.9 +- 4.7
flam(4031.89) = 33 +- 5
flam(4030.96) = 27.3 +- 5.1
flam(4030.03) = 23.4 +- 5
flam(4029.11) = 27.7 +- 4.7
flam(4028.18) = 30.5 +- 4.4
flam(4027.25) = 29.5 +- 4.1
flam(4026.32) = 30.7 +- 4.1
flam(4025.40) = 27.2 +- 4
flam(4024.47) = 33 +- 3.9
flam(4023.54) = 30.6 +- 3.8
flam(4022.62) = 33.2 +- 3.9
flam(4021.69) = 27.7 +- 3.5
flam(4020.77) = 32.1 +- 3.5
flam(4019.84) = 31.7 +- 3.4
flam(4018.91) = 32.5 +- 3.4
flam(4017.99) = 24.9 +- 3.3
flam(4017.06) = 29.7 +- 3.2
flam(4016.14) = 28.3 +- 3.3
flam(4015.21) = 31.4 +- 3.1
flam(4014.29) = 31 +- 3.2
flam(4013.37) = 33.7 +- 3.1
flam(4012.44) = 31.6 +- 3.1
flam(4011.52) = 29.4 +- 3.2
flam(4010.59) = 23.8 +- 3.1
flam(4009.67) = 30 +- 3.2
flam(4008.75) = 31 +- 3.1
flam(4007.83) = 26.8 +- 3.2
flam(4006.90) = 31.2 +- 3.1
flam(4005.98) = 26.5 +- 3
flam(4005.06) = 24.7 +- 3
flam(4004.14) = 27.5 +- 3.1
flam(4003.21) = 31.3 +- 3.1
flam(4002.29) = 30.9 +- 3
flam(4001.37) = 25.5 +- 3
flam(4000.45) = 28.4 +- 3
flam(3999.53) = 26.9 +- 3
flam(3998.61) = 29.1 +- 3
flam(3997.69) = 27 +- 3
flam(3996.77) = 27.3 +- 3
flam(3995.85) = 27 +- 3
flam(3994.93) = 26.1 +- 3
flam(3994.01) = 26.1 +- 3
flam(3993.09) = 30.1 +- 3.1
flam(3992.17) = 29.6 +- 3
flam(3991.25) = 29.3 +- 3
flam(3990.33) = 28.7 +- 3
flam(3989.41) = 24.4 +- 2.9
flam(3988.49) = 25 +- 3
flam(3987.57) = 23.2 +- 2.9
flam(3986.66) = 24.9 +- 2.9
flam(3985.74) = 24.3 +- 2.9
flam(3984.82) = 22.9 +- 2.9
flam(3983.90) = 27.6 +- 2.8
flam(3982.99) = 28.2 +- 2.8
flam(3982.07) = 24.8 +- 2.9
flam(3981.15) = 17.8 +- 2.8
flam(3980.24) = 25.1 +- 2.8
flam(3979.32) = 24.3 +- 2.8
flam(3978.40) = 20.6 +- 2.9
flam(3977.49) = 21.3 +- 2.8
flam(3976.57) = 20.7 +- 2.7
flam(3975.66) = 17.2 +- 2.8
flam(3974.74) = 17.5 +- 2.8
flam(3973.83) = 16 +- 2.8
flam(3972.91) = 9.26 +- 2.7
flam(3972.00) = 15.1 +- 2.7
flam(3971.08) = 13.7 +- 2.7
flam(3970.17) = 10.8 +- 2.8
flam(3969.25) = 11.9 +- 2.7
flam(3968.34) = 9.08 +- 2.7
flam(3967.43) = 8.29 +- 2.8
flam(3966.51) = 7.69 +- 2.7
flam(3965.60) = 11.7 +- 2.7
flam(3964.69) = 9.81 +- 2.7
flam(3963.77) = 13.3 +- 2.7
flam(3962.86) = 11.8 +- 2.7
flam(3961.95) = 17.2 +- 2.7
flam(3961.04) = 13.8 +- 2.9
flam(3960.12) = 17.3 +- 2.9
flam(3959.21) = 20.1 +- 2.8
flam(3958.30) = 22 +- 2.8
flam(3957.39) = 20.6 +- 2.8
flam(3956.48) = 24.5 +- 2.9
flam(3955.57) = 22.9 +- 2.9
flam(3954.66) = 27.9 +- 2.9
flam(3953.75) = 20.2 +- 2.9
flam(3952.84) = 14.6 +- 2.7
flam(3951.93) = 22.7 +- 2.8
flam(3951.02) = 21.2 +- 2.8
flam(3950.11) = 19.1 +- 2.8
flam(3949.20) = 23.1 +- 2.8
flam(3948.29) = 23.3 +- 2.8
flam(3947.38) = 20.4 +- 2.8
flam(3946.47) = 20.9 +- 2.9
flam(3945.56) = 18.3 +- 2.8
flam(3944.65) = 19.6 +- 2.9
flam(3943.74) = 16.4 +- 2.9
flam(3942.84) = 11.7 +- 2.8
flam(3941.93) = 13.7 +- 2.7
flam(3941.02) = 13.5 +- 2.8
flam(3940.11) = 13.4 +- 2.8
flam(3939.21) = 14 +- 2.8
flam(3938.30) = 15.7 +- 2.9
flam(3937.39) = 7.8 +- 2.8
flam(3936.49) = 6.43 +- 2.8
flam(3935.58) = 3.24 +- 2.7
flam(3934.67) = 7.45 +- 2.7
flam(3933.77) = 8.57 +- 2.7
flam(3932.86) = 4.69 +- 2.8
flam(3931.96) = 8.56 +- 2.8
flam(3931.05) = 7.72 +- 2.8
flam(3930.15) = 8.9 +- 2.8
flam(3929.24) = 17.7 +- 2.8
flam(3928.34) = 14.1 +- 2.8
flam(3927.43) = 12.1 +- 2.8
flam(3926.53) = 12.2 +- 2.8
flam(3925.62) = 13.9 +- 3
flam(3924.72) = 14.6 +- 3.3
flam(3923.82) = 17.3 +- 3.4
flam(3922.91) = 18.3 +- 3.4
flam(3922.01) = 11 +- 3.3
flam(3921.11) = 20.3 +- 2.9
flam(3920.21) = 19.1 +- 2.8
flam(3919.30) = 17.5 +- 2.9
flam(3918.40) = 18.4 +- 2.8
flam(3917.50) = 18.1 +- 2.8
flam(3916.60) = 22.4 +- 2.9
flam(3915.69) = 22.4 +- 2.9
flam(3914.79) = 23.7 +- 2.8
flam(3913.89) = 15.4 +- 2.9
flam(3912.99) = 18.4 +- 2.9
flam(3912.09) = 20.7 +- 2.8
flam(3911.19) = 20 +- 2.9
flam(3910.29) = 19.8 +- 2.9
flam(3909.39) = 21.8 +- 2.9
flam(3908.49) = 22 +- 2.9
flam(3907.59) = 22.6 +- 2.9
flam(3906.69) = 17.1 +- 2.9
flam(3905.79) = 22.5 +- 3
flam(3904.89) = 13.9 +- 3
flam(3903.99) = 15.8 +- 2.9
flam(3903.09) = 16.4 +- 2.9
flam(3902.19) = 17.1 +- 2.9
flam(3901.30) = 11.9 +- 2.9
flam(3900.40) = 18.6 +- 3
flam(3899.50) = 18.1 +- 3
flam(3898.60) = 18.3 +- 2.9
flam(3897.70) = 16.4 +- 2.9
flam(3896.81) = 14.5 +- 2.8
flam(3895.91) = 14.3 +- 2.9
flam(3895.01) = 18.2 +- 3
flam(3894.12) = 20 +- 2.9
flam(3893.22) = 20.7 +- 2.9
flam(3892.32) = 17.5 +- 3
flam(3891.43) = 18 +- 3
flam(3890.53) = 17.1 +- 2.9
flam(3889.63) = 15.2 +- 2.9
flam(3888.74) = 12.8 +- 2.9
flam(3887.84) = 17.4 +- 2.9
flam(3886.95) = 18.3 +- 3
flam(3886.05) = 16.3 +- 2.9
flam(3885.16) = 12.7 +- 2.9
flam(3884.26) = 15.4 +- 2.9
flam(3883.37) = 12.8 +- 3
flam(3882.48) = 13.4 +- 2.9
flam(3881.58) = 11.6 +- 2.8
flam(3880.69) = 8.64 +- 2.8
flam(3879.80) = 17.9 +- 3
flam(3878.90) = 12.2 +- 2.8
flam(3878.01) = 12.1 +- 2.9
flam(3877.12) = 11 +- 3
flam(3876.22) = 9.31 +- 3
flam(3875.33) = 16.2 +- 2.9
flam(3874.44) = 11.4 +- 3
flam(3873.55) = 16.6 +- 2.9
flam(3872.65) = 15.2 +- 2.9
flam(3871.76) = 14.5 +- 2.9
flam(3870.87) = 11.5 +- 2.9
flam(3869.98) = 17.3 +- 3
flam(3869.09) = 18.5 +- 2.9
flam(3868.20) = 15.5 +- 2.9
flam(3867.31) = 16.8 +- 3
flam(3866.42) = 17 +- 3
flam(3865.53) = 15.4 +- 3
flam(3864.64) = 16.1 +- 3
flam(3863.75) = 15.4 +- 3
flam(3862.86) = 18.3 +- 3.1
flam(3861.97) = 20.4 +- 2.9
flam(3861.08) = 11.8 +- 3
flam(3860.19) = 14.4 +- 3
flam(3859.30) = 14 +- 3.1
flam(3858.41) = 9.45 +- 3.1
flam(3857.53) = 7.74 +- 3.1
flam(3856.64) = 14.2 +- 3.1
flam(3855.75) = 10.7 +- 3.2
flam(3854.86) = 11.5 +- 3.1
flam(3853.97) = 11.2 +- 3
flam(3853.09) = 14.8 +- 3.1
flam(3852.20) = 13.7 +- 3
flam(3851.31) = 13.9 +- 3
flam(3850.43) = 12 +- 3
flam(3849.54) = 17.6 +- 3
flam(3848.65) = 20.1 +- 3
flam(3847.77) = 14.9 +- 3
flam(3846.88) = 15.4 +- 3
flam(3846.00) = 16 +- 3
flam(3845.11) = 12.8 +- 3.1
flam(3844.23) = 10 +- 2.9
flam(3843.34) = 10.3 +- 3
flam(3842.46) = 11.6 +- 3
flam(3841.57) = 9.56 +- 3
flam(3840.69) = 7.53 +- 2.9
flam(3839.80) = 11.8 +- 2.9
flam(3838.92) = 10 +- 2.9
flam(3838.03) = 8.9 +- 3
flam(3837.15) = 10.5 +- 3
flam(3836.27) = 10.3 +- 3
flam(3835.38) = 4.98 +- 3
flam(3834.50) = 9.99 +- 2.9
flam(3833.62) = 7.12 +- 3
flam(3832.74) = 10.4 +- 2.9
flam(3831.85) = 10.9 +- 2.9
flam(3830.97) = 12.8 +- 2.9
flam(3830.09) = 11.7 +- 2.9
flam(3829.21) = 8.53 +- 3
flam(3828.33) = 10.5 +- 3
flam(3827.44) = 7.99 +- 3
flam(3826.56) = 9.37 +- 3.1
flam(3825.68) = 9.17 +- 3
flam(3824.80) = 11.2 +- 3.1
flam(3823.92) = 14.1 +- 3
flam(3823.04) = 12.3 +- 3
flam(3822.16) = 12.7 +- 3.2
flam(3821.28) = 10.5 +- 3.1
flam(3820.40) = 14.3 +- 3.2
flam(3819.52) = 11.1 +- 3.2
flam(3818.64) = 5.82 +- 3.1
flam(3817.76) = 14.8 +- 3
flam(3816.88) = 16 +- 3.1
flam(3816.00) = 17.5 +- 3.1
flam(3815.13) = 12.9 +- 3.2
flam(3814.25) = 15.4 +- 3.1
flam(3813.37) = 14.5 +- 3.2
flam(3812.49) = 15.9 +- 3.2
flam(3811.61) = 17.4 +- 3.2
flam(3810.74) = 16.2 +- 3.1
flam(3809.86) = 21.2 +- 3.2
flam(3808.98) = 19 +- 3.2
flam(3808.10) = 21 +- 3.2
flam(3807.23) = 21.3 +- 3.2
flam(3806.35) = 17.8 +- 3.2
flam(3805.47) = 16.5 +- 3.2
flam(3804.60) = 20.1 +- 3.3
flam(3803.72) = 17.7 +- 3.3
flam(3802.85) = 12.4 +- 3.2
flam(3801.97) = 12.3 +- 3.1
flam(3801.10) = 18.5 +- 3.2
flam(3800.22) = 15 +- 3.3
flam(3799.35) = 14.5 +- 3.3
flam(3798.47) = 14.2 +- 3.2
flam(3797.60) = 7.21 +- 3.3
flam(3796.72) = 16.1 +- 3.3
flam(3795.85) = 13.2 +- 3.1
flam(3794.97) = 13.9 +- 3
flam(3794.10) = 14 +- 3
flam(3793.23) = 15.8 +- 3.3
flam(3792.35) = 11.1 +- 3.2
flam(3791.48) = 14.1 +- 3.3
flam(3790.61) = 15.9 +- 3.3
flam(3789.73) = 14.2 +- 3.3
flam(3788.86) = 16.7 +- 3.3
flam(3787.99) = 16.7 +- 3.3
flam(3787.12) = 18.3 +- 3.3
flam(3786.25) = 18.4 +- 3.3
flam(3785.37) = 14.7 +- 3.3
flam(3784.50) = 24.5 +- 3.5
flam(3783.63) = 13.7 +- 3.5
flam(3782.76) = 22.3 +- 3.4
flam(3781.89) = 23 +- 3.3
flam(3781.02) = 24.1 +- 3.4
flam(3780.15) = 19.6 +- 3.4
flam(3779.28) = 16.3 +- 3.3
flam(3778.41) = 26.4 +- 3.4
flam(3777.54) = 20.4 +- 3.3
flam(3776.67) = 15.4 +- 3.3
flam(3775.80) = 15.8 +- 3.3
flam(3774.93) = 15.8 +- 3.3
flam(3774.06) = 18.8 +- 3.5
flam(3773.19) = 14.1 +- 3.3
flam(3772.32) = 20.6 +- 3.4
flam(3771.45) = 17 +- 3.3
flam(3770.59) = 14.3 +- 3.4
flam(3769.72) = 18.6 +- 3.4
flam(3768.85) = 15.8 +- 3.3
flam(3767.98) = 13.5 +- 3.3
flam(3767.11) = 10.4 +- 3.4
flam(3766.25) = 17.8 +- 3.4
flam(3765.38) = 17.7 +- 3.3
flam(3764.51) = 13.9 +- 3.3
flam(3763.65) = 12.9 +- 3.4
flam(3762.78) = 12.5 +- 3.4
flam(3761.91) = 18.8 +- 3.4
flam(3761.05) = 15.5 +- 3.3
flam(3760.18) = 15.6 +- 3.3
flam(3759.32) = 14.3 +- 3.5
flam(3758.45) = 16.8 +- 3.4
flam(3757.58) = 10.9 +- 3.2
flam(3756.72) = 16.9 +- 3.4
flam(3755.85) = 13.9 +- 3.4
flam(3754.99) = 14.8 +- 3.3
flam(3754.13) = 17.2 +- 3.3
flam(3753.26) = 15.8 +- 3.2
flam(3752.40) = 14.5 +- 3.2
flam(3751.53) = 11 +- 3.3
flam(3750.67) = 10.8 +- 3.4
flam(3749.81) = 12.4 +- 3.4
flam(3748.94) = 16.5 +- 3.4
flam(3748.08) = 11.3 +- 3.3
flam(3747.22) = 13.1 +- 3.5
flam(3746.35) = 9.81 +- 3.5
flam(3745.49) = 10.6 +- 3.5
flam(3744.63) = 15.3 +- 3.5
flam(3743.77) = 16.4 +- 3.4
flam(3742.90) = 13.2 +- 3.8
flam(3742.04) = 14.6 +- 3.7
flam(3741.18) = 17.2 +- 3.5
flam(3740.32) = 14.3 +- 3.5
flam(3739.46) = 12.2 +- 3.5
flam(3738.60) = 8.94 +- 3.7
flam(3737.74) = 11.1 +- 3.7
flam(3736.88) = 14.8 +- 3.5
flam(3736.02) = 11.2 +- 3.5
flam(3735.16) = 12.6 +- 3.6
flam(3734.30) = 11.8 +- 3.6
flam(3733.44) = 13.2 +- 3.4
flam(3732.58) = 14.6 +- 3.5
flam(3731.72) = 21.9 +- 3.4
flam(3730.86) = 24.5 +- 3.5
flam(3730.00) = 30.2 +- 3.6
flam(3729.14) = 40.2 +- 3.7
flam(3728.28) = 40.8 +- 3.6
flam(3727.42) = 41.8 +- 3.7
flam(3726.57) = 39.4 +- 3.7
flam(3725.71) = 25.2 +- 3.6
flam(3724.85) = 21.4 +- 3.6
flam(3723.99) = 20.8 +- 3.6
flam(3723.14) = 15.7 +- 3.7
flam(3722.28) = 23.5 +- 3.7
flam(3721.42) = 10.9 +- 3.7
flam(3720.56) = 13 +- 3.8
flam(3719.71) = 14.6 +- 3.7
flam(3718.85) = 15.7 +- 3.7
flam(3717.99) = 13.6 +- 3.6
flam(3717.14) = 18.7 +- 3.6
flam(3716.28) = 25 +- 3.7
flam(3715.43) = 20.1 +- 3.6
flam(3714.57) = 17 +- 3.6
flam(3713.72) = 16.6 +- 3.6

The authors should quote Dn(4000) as 2.0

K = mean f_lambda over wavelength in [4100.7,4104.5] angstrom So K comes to 25.9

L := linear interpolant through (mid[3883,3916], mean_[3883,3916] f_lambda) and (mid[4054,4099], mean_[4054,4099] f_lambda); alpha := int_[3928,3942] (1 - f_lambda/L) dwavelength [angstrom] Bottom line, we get 6.8 angstrom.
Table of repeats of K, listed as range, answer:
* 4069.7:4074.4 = 29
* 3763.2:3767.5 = 14.6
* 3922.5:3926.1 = 16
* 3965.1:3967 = 9.68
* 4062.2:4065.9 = 24.4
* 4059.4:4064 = 25.8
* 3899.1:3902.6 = 16.4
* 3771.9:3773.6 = 17.4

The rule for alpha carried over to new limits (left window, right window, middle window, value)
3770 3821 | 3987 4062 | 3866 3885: 6.1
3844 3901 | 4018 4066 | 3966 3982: 4.9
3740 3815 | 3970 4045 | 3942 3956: 2.3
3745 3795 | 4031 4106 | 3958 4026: 3.4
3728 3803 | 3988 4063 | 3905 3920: 2.0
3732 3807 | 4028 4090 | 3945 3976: 9.0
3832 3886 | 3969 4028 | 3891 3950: 7.4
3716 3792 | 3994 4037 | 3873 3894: 7.7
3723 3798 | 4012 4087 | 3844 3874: 9.1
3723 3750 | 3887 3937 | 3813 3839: 9.2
